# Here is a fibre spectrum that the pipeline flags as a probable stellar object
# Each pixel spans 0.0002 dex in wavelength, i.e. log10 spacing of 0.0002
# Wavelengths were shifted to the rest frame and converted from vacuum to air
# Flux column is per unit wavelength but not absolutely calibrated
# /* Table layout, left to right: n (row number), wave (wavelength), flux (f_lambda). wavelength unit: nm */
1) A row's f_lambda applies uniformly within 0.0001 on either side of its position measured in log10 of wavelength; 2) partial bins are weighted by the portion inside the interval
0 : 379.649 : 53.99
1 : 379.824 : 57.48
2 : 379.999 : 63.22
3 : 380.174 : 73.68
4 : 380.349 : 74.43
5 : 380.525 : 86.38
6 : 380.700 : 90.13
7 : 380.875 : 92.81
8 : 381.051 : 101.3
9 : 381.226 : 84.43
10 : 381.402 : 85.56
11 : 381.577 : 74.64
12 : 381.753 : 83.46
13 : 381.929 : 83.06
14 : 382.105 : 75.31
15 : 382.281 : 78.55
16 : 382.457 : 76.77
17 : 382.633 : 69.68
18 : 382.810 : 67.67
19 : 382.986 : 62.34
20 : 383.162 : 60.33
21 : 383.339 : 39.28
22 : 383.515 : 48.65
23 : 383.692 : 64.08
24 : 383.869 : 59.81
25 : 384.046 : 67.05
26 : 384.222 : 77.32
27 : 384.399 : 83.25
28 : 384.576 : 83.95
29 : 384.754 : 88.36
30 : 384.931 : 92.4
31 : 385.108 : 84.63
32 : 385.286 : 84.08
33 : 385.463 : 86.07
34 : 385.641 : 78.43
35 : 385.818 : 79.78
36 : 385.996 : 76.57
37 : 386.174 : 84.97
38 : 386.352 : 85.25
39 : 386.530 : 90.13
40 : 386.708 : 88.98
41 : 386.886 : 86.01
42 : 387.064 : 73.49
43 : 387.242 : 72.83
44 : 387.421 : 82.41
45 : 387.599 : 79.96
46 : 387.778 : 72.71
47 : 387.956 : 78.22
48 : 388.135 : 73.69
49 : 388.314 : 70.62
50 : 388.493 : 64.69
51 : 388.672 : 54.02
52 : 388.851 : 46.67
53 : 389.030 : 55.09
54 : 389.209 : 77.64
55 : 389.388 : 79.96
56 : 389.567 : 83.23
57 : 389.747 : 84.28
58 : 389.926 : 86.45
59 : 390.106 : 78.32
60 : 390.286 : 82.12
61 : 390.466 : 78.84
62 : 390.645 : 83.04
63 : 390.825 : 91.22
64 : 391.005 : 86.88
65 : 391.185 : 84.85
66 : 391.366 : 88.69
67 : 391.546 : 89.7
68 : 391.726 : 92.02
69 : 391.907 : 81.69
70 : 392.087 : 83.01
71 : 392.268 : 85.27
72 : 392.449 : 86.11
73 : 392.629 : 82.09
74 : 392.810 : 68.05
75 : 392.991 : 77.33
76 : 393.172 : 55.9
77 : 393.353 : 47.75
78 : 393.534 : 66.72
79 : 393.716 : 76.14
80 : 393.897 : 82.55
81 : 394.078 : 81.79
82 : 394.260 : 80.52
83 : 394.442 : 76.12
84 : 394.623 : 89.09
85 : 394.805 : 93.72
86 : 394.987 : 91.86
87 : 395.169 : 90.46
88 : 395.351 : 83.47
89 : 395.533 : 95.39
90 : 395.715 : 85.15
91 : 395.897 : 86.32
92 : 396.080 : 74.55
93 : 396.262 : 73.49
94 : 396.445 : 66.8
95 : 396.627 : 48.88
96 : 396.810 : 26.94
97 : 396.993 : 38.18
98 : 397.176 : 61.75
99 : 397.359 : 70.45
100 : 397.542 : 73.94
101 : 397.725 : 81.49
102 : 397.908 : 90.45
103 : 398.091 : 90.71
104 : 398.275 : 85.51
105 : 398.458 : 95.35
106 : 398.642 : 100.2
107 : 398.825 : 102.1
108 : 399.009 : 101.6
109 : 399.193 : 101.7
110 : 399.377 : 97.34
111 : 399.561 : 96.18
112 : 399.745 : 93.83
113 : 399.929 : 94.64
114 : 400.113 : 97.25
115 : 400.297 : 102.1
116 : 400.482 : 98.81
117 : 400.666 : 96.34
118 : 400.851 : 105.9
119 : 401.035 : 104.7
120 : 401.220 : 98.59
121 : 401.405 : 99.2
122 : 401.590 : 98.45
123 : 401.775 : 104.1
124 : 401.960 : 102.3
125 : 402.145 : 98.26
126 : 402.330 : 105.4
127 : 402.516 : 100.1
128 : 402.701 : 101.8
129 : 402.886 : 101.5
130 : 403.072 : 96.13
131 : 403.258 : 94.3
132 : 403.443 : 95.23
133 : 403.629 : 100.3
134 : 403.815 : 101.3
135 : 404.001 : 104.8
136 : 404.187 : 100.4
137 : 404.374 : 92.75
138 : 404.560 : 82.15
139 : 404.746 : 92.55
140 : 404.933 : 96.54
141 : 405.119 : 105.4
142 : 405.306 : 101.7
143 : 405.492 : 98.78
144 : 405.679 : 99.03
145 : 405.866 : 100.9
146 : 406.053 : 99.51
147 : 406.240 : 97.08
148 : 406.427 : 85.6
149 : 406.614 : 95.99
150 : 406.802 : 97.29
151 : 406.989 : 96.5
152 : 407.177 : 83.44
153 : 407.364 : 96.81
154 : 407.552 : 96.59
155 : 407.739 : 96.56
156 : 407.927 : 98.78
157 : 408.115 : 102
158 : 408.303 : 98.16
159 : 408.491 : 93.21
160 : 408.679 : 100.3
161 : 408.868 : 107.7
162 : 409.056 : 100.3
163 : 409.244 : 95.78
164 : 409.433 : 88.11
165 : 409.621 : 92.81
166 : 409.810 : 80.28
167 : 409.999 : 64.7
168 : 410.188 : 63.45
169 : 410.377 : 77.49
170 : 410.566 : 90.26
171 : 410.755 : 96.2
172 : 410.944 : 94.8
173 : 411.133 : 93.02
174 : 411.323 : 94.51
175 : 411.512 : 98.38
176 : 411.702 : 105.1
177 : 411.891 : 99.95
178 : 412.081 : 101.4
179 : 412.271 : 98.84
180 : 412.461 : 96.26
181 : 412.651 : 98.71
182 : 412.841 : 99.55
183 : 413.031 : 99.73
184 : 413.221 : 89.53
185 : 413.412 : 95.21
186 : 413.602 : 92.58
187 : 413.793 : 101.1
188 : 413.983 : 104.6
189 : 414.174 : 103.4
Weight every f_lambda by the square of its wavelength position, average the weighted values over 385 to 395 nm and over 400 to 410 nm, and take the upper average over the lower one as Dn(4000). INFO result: 1.3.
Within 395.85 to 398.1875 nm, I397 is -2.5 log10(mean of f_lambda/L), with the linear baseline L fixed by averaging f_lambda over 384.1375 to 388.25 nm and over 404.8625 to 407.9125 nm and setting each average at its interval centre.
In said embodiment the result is 0.31 mag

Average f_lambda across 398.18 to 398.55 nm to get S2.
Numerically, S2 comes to 90.3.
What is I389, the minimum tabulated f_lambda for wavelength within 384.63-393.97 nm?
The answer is 46.67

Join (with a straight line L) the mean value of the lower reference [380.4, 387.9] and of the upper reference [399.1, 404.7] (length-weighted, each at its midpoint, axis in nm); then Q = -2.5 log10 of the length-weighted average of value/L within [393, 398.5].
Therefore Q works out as 0.21 mag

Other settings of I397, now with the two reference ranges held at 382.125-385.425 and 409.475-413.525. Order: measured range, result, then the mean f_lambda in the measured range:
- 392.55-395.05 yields 0.04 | 76.2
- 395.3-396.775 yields 0.08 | 74.7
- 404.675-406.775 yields -0.12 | 97.6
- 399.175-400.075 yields -0.16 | 96.4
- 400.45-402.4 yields -0.19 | 101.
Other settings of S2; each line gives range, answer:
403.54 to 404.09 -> 102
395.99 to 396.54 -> 71.5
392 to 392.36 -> 84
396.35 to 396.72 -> 57.8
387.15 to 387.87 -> 77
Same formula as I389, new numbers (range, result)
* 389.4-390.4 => 78.32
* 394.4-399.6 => 26.94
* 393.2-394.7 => 47.75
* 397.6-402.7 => 81.49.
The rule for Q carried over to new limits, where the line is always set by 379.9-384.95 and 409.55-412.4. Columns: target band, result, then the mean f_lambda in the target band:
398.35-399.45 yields -0.19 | 99.5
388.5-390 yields 0.12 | 70.5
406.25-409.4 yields -0.09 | 96.4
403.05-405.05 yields -0.11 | 96.1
